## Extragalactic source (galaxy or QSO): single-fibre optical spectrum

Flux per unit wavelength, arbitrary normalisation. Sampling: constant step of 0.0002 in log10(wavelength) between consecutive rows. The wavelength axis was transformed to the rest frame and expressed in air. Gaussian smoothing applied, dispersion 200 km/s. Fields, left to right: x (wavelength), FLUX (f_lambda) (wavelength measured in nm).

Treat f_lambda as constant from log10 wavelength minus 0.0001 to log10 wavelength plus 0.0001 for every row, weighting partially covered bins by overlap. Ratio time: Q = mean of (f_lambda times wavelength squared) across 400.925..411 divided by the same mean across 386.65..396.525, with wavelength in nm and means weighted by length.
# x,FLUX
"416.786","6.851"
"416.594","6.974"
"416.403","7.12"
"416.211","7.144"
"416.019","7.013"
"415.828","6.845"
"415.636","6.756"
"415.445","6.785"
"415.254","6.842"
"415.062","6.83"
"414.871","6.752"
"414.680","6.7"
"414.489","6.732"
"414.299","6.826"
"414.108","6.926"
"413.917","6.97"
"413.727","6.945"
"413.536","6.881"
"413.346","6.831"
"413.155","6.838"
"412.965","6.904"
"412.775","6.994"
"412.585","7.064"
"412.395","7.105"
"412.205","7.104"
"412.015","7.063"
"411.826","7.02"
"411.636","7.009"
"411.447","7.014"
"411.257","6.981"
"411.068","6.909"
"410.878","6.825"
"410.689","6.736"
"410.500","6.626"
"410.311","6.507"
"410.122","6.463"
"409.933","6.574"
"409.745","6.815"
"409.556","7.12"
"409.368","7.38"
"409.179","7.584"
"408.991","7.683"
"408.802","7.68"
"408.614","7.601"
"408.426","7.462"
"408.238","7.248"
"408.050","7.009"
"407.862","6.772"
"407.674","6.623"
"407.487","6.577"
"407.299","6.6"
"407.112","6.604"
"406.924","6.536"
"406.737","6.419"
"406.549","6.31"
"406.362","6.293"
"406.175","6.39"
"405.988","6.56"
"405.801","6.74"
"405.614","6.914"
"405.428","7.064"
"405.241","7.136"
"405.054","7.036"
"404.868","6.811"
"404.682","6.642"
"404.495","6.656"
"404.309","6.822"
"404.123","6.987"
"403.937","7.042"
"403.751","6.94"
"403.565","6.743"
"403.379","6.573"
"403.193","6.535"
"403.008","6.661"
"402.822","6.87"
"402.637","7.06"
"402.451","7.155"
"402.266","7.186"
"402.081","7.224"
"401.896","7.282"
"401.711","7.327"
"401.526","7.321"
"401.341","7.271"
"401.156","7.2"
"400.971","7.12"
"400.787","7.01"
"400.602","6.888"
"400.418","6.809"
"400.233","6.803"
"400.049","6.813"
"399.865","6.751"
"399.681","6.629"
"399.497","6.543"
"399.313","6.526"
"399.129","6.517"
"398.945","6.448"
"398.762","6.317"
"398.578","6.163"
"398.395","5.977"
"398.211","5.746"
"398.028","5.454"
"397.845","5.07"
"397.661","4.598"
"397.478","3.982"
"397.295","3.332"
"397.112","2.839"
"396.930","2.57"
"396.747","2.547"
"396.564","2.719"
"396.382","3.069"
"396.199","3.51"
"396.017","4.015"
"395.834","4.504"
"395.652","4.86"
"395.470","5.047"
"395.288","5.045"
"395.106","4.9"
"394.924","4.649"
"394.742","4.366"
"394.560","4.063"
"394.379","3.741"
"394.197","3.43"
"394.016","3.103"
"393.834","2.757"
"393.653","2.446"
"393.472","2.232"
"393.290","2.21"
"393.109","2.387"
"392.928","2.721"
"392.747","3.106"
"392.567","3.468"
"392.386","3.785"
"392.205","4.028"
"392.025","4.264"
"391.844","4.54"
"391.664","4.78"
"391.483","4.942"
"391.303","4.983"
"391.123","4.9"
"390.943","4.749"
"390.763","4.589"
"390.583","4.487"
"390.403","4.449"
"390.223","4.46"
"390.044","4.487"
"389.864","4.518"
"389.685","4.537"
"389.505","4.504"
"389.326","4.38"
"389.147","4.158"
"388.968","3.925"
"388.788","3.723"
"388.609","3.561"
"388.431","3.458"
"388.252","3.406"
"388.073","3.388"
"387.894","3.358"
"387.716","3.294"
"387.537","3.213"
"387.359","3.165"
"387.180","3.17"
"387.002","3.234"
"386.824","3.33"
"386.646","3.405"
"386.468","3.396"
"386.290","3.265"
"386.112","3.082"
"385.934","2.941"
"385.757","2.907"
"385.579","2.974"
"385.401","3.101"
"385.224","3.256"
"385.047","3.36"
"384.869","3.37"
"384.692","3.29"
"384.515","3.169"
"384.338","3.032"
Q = 1.9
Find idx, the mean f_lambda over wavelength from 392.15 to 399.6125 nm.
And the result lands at 4.18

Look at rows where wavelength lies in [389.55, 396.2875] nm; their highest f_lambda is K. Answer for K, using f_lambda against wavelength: 5.047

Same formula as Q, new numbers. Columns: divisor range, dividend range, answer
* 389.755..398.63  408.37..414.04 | 1.89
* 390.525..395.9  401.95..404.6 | 1.83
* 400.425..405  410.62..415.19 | 1.04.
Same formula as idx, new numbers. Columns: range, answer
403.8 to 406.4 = 6.81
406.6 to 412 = 6.94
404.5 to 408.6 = 6.76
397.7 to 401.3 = 6.45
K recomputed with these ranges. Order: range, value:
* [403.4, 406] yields 7.136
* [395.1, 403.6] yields 7.327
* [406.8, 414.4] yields 7.683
